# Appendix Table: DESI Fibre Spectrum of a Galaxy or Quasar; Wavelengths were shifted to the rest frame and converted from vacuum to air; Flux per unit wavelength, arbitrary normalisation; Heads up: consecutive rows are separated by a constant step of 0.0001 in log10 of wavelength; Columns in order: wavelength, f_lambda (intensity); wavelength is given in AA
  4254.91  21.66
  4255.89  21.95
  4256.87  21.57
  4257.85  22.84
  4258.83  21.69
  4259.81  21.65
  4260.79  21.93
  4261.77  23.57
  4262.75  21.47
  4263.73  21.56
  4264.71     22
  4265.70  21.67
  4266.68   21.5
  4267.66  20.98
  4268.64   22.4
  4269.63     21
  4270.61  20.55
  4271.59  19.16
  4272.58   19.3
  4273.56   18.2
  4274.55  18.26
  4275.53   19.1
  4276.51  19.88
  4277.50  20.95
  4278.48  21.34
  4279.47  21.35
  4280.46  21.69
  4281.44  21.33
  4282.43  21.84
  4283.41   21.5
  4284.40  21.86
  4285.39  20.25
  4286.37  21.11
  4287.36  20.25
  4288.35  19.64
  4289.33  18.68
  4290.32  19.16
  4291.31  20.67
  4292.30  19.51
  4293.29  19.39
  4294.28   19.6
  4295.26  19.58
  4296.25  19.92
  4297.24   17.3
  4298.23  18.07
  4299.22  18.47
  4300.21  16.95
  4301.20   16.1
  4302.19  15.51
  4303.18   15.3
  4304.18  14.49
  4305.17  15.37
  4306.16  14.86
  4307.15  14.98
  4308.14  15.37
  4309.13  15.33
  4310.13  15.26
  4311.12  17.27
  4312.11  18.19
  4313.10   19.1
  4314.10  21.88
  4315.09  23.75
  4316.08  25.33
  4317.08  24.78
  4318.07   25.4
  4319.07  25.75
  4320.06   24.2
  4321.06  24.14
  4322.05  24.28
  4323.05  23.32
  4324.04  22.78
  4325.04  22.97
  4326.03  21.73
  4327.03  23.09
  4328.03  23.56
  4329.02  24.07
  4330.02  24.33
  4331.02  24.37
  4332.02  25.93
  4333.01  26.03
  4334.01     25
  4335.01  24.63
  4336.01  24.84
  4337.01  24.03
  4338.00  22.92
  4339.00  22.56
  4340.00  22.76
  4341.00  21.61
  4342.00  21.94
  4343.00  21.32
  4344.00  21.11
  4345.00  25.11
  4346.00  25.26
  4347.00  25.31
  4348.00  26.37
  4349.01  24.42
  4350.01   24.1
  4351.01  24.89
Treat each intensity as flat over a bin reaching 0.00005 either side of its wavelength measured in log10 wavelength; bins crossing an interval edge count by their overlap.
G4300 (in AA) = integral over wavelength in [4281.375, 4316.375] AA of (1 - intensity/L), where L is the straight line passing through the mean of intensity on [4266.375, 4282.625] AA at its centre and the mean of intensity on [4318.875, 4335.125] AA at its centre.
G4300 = 5.5 AA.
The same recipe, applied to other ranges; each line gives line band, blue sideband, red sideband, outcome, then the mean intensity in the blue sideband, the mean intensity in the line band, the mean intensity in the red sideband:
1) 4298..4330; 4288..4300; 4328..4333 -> 3.1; 19.1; 20.1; 24.7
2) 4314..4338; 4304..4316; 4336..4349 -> -4.5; 17.5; 24.2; 23.5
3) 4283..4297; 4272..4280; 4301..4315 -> -1.2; 19.8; 20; 16.6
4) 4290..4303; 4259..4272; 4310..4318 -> 1.8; 21.5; 18.4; 21.2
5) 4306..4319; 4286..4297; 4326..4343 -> 1.2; 19.7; 19.7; 23.7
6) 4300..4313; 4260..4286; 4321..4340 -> 3.9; 21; 15.8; 23.9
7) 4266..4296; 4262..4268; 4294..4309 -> -1.4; 21.6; 20.3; 16.7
